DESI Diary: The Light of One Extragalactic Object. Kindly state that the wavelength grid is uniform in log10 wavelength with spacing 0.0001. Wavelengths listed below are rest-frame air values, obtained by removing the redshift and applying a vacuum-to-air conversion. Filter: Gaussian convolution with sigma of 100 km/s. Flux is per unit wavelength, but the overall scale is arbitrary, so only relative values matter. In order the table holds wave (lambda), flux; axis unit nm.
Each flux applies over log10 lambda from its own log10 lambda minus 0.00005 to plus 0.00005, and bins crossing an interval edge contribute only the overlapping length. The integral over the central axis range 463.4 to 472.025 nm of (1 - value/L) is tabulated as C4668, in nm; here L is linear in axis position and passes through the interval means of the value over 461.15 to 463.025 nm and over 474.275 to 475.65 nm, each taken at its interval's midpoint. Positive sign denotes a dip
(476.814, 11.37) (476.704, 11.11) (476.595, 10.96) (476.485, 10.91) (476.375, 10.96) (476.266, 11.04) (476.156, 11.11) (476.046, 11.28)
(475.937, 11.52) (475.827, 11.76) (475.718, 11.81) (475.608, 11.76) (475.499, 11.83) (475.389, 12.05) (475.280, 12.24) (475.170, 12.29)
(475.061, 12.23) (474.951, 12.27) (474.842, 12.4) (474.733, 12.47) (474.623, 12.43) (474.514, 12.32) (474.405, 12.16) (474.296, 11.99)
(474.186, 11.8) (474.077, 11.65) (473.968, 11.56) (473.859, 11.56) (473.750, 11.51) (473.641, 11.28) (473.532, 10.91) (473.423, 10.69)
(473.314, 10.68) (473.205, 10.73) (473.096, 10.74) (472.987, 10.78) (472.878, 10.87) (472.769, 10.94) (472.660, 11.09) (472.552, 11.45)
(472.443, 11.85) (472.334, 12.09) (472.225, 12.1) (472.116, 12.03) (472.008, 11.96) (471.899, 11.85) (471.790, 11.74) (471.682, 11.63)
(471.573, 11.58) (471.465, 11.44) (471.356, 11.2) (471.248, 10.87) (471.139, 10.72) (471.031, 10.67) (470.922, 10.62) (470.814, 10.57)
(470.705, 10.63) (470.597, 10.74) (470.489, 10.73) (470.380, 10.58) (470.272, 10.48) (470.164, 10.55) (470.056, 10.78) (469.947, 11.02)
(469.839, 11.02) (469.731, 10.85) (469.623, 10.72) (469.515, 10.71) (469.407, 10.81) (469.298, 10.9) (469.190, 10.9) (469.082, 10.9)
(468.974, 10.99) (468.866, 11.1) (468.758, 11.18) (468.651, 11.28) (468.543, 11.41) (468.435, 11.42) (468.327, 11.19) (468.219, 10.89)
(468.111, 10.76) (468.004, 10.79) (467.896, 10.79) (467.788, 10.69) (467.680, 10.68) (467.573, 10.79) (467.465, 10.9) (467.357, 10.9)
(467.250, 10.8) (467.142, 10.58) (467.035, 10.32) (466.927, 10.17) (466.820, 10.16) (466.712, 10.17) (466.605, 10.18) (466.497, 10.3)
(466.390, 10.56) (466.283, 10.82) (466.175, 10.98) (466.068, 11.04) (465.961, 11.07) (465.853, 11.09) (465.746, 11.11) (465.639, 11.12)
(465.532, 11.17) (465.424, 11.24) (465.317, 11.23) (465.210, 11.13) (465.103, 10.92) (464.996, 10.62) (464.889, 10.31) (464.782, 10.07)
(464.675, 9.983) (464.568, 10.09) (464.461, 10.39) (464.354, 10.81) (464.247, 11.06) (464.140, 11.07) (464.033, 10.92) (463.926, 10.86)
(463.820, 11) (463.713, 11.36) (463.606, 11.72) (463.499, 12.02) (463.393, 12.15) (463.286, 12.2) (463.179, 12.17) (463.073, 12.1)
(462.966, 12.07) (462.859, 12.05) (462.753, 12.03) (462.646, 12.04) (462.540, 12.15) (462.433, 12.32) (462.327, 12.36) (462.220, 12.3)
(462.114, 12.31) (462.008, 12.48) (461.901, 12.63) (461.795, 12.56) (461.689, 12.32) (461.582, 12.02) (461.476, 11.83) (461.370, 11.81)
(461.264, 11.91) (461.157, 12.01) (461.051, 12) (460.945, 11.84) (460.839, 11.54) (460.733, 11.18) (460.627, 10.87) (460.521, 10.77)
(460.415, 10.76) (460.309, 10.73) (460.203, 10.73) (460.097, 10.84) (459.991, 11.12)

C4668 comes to 0.91 nm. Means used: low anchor 12.2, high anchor 12.2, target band 10.9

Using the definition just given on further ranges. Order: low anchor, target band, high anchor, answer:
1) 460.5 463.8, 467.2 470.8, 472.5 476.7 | 0.263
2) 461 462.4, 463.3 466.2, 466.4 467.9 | 0.067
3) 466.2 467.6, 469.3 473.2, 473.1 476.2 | 0.033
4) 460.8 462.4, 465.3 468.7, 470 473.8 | 0.227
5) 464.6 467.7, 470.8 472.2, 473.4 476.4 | 0.002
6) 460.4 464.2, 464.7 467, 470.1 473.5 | 0.168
